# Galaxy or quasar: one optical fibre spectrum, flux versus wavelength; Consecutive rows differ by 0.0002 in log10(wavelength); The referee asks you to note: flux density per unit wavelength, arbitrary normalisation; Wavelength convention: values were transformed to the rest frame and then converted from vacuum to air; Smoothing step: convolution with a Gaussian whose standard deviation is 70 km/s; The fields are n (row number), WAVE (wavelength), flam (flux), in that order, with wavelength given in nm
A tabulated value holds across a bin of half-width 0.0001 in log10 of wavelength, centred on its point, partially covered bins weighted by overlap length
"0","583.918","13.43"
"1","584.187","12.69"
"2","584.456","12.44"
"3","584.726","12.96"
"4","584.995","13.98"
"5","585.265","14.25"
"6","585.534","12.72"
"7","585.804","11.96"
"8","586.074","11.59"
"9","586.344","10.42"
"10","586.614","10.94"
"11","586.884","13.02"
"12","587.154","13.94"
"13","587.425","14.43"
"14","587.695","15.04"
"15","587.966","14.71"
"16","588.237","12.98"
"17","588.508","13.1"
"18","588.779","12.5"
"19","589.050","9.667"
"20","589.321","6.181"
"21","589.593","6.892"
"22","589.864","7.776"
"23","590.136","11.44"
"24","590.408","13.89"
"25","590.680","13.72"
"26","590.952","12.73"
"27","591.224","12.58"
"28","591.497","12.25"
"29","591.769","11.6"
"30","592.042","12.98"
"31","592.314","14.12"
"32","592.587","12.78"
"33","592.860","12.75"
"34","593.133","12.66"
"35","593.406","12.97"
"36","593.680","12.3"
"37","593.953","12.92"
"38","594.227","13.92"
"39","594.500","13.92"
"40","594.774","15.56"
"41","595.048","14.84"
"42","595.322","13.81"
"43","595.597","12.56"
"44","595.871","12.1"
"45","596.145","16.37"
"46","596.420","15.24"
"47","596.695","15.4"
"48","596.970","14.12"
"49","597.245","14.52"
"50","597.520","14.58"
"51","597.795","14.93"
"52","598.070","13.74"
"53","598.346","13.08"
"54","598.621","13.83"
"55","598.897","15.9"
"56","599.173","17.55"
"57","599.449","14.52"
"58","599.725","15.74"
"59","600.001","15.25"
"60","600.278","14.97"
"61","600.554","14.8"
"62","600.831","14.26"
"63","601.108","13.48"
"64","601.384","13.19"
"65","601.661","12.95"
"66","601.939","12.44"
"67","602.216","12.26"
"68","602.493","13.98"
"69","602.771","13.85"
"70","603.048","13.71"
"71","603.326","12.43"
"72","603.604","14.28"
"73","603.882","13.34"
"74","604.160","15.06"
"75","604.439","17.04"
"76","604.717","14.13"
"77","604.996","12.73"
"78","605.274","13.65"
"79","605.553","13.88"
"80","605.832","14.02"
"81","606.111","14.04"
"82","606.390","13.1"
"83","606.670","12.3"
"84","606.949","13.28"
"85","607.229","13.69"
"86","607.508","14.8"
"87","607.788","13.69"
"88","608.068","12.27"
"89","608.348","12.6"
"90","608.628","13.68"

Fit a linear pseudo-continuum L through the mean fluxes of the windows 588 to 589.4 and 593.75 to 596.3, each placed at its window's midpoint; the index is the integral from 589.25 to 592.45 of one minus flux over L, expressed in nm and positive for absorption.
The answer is 0.22 nm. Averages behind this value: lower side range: 11.4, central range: 11.5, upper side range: 14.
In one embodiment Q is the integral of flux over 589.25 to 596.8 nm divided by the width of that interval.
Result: 12.8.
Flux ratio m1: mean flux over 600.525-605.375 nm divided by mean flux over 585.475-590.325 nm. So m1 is 1.18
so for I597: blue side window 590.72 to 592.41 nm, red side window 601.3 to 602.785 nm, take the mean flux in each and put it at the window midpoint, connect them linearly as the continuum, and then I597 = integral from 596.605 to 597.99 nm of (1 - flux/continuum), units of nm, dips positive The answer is -0.187 nm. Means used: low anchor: 12.7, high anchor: 13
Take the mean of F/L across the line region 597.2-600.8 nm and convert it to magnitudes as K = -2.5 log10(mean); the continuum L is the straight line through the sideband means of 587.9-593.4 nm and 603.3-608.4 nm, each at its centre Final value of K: -0.15 mag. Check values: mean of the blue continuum 11.9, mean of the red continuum 13.7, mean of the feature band 14.9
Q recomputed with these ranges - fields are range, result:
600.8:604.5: 13.6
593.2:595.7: 13.6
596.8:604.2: 14.2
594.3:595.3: 14.6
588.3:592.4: 11.4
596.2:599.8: 14.9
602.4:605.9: 14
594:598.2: 14.3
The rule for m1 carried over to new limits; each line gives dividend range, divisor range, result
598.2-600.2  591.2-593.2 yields 1.19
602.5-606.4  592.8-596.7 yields 1.01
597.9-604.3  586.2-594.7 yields 1.15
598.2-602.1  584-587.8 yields 1.12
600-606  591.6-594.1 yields 1.08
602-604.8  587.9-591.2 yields 1.24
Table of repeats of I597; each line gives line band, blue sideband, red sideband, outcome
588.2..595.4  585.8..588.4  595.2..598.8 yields 0.67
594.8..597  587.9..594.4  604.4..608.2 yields -0.32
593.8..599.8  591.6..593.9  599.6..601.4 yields -0.33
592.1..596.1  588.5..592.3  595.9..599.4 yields -0.11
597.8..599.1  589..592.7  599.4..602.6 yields -0.10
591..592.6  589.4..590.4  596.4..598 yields -0.31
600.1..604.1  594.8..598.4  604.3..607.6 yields 0.13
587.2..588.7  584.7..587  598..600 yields -0.14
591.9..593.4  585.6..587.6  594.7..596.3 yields 0.06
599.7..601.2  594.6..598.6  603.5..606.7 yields -0.06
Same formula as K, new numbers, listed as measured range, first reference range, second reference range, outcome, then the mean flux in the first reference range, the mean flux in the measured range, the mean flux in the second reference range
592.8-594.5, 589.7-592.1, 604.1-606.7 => -0.05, 12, 13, 14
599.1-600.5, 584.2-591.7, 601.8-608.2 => -0.17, 12.2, 15.5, 13.7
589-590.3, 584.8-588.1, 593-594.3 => 0.47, 13.1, 8.43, 12.9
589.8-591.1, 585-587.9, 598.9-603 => 0.10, 12.9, 12.1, 14.3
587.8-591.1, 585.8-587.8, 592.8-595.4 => 0.15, 12.7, 11.3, 13.6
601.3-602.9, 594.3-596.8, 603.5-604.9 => 0.12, 14.4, 13.1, 14.7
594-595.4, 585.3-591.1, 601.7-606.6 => -0.14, 11.9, 14.3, 13.7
